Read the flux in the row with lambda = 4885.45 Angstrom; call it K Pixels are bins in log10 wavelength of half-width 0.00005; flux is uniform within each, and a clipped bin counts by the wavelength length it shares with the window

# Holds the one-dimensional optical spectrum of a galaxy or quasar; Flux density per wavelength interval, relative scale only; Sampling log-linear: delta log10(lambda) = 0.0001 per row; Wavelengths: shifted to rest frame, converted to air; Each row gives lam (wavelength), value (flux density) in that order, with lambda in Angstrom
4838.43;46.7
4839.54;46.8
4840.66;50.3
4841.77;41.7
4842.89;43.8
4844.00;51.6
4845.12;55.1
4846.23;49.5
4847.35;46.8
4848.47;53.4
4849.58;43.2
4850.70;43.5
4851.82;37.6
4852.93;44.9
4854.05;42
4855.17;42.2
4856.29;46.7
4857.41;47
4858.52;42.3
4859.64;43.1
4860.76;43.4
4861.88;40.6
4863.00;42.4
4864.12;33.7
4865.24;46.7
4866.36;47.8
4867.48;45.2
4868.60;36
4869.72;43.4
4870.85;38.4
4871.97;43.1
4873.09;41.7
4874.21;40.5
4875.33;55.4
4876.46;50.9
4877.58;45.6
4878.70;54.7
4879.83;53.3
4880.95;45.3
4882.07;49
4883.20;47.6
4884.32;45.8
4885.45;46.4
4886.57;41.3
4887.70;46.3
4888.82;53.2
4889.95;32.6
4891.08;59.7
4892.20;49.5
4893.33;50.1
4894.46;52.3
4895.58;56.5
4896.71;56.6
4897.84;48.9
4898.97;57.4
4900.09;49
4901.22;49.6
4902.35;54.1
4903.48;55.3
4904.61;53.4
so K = 46.4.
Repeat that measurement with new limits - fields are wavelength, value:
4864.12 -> 33.7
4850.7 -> 43.5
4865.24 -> 46.7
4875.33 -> 55.4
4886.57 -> 41.3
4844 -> 51.6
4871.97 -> 43.1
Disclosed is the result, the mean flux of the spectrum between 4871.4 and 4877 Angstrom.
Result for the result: 46.3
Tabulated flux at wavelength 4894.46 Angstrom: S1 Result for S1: 52.3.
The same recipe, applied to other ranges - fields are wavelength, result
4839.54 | 46.8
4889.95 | 32.6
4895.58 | 56.5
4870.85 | 38.4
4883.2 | 47.6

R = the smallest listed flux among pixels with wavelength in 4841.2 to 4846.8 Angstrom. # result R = 41.7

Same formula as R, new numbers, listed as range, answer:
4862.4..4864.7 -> 33.7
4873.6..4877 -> 40.5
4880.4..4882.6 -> 45.3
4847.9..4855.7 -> 37.6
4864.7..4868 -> 45.2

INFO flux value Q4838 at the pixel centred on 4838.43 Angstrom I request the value 46.7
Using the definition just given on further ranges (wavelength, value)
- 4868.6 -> 36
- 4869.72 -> 43.4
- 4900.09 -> 49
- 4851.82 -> 37.6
